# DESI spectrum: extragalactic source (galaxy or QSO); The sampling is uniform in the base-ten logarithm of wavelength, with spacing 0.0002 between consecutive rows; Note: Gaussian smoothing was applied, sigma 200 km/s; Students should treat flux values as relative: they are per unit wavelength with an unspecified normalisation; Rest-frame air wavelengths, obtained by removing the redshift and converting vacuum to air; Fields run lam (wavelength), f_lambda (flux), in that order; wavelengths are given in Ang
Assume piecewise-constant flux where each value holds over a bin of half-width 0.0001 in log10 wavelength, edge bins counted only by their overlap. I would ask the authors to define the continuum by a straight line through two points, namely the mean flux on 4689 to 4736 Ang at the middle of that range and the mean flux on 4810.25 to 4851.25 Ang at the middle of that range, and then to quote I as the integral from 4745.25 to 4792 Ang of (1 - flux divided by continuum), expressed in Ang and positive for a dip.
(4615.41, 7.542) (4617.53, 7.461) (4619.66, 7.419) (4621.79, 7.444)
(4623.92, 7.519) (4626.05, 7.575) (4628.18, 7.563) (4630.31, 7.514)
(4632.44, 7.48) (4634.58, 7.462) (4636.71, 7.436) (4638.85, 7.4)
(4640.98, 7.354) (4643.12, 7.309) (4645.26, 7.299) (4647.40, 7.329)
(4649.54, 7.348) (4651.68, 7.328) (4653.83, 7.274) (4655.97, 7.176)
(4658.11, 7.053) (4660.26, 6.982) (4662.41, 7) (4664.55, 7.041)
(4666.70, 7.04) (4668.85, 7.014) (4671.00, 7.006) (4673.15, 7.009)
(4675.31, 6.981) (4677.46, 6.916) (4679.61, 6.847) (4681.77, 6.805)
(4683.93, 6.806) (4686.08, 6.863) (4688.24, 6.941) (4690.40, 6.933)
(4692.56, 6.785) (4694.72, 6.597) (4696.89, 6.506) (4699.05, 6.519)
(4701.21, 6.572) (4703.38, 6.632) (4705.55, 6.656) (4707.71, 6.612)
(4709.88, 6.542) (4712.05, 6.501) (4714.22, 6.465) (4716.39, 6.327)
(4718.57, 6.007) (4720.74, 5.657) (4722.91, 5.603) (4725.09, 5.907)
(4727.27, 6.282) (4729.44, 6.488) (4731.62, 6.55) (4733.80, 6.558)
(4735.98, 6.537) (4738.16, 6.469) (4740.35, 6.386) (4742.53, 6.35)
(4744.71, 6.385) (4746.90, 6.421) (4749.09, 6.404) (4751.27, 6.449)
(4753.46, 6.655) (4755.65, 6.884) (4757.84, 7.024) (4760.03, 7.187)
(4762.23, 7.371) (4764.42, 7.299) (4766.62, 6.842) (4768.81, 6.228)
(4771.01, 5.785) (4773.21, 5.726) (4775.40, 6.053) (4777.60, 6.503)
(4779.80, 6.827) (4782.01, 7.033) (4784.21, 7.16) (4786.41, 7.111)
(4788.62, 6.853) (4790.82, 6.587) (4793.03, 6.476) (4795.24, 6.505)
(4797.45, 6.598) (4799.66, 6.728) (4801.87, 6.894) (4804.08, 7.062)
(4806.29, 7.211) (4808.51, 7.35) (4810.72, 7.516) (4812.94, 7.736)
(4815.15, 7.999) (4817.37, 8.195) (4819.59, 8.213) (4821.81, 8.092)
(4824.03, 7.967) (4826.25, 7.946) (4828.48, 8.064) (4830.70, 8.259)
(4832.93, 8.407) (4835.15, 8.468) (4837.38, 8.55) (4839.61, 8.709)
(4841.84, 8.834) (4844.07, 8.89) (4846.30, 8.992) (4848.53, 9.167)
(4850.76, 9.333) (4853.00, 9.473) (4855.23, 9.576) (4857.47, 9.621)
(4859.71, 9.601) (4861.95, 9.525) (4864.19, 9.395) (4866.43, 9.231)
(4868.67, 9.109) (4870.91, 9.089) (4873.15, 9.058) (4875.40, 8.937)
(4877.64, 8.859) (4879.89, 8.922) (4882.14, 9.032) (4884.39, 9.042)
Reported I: 4.2 Ang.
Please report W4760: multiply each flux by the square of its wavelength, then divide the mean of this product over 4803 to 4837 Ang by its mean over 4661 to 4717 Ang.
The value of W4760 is 1.24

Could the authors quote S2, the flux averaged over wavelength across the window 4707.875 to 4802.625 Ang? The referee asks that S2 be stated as 6.53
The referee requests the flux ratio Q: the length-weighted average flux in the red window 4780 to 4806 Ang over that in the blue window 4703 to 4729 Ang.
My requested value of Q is 1.09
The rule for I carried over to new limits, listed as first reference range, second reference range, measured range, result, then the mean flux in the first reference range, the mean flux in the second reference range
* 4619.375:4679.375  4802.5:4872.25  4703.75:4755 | 9.5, 7.25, 8.56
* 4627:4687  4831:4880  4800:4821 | 2.6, 7.17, 9.07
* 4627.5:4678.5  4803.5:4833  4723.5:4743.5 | 3.1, 7.22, 7.85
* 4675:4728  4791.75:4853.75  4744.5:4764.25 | 1.0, 6.52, 7.98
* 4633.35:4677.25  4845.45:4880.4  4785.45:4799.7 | 3.1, 7.19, 9.25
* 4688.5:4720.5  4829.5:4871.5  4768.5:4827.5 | 8.0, 6.53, 9.06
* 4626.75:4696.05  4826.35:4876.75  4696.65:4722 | 3.9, 7.12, 8.99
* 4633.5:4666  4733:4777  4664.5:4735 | 3.3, 7.25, 6.55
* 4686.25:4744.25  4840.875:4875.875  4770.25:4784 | 2.3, 6.44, 9.25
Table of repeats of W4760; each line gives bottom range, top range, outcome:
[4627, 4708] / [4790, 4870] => 1.26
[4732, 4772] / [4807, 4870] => 1.35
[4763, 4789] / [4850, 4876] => 1.46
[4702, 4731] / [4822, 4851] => 1.43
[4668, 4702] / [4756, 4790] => 1.03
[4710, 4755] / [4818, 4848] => 1.39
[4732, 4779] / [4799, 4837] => 1.22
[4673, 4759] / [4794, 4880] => 1.35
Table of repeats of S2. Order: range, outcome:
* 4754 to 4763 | 7.07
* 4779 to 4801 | 6.79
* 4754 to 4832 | 7.12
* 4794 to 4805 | 6.75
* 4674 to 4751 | 6.51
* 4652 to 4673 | 7.07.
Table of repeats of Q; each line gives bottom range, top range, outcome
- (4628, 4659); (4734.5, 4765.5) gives 0.91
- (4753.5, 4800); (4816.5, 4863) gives 1.31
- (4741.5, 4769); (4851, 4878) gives 1.38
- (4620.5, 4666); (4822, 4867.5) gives 1.21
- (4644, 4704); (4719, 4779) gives 0.93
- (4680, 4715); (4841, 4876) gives 1.39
